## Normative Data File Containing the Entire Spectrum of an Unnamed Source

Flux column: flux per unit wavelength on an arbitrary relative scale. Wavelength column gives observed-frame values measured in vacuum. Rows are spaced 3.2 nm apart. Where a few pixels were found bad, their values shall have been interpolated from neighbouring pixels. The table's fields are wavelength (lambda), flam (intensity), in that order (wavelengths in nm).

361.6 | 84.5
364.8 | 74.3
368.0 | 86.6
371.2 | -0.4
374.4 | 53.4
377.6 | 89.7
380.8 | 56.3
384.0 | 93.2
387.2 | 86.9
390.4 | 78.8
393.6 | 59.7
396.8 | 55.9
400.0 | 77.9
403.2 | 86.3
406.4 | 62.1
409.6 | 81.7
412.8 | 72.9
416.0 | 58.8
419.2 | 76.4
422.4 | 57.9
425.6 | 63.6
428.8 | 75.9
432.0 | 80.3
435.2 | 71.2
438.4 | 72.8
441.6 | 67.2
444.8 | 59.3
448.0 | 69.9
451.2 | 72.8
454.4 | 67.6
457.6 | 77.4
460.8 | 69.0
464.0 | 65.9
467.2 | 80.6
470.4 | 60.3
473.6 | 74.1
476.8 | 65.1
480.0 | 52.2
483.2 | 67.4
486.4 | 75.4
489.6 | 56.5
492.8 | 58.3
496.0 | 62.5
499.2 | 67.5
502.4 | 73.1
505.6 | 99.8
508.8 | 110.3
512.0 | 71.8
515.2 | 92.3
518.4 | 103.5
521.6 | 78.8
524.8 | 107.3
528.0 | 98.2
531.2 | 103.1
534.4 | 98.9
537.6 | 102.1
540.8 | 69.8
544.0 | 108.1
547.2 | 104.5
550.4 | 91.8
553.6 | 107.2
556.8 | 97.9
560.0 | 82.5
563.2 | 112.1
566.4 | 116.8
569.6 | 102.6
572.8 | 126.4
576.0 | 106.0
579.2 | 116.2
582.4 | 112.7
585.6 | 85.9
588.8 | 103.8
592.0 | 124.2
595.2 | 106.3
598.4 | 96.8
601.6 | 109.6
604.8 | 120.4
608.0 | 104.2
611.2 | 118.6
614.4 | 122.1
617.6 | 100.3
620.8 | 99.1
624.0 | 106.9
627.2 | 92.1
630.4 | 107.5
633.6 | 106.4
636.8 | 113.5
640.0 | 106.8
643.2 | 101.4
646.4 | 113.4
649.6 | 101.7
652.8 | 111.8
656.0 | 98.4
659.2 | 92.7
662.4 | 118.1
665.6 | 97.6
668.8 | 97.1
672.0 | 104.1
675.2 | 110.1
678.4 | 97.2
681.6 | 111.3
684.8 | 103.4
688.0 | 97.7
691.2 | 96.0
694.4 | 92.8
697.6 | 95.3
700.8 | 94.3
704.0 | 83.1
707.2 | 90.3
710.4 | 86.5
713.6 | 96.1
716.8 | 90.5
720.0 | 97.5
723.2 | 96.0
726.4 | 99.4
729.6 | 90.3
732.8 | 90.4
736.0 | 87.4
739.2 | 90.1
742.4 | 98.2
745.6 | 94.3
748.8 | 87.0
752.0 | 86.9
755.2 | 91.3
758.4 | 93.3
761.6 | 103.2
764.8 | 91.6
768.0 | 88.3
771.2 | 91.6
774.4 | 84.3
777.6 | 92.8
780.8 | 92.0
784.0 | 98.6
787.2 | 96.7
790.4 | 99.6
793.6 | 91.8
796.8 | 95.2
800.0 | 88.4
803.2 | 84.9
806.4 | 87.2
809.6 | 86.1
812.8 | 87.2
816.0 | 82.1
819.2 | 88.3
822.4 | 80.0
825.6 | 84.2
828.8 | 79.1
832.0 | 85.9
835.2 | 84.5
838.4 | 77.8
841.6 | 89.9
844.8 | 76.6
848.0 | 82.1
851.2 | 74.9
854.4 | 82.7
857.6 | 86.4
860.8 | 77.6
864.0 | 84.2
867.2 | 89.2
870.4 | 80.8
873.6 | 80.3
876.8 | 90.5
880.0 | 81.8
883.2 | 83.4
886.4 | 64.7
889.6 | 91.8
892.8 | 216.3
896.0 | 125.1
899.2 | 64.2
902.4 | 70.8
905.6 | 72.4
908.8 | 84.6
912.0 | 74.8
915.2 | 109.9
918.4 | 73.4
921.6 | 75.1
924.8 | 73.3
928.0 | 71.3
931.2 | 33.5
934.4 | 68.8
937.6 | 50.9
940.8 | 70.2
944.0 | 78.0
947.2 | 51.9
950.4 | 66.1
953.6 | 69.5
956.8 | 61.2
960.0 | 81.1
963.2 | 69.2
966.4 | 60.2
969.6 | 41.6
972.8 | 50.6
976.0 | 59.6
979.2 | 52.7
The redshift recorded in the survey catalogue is 0.360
